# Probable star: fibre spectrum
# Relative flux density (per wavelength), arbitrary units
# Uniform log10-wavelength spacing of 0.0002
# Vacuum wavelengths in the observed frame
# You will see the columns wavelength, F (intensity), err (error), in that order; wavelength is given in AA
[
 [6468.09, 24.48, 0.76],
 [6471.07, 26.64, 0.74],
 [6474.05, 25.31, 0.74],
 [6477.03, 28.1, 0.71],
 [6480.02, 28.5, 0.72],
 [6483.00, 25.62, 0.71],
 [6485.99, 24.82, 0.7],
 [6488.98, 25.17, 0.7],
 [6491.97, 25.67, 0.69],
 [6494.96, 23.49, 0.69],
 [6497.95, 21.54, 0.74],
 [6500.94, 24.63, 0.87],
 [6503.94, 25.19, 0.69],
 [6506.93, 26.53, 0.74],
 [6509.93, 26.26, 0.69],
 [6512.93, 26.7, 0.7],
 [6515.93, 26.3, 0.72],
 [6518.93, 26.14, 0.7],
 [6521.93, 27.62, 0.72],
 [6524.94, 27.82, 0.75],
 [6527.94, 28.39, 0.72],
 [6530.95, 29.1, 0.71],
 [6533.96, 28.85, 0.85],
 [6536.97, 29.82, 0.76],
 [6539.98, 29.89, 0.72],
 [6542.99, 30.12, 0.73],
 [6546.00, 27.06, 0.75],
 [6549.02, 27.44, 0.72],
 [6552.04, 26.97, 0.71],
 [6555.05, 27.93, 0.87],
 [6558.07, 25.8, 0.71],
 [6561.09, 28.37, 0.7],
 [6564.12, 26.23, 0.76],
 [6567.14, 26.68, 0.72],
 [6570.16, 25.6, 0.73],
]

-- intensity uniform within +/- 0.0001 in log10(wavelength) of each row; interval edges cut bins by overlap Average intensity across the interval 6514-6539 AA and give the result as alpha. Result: 28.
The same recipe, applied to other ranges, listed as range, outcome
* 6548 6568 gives 27.1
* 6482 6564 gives 26.8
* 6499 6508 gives 25.2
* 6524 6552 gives 28.6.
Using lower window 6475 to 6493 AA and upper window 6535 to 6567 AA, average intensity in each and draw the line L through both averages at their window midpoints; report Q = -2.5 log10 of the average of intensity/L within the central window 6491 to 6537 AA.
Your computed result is 0.03 mag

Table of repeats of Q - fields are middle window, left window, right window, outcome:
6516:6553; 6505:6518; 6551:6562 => -0.05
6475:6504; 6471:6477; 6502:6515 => 0.04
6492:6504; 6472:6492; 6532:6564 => 0.13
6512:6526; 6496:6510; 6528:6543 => 0.00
